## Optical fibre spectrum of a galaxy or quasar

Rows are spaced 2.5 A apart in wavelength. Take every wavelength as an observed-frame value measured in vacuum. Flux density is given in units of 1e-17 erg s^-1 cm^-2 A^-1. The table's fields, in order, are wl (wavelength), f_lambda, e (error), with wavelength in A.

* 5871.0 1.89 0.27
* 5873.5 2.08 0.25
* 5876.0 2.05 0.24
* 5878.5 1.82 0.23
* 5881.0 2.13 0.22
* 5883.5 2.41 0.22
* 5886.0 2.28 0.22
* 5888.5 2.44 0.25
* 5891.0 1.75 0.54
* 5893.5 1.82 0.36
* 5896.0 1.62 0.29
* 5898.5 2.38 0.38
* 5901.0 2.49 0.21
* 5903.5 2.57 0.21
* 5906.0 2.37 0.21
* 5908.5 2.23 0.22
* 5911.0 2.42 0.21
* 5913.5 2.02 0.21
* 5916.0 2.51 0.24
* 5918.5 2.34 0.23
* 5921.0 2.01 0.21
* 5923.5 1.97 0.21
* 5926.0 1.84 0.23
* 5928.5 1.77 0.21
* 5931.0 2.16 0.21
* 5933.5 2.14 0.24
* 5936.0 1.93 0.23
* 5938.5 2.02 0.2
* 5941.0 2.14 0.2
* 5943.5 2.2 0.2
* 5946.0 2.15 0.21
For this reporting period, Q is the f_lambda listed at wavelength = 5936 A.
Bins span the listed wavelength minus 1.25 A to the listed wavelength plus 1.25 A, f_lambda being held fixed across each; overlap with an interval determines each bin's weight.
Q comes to 1.93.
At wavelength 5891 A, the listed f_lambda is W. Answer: 1.75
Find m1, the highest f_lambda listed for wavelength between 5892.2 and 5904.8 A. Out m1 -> 2.57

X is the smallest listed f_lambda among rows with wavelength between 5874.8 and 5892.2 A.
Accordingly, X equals 1.75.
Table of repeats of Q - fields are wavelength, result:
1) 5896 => 1.62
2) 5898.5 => 2.38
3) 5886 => 2.28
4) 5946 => 2.15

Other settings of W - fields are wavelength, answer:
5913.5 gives 2.02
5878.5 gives 1.82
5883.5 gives 2.41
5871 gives 1.89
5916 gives 2.51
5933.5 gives 2.14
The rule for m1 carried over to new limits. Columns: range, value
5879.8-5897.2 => 2.44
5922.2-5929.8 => 1.97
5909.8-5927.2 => 2.51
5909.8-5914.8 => 2.42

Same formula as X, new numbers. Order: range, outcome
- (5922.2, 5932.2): 1.77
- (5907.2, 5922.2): 2.01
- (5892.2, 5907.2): 1.62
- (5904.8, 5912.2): 2.23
